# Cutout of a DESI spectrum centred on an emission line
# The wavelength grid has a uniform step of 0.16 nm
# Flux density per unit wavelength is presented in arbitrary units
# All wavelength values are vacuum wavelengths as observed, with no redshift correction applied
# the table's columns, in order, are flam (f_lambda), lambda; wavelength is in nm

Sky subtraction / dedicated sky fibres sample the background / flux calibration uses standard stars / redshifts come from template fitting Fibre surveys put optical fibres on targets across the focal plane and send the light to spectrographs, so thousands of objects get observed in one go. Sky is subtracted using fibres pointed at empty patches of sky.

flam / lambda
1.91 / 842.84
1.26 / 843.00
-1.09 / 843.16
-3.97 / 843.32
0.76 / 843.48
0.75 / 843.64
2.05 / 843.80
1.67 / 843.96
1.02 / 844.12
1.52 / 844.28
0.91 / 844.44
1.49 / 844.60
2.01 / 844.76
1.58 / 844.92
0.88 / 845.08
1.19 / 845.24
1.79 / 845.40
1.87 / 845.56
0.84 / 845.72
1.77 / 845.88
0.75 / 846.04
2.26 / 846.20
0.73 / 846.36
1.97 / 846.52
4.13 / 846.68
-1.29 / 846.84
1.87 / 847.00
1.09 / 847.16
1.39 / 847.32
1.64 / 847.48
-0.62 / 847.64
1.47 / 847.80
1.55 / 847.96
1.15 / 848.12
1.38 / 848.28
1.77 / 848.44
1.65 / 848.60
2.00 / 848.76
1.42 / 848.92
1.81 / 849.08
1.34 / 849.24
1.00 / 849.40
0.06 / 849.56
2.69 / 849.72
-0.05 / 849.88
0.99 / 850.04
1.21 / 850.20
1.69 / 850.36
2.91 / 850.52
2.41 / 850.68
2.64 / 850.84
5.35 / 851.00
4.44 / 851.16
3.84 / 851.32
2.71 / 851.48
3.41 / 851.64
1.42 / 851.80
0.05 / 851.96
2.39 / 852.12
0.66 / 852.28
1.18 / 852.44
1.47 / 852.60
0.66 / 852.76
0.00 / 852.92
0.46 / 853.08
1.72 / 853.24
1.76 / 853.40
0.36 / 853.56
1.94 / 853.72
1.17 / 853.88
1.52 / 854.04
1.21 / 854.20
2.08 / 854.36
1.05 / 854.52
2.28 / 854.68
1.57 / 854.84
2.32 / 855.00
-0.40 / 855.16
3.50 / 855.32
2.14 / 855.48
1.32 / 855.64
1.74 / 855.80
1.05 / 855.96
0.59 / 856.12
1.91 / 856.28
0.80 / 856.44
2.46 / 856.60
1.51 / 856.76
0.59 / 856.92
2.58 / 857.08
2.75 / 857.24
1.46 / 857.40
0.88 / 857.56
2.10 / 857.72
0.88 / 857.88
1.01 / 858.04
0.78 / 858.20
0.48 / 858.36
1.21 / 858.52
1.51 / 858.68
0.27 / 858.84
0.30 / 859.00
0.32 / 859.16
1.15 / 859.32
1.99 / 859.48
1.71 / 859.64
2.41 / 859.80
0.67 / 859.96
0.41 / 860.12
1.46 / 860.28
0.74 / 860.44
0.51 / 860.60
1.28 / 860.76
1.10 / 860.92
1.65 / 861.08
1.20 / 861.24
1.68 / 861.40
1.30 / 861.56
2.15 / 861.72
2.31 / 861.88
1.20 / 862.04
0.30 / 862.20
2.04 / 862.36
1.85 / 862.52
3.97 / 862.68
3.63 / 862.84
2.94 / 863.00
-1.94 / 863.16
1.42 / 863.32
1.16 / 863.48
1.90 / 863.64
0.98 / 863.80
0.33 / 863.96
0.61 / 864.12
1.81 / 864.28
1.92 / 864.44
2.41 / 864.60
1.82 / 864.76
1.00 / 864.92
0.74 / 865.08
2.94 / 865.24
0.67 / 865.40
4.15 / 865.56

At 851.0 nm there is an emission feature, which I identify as H-beta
